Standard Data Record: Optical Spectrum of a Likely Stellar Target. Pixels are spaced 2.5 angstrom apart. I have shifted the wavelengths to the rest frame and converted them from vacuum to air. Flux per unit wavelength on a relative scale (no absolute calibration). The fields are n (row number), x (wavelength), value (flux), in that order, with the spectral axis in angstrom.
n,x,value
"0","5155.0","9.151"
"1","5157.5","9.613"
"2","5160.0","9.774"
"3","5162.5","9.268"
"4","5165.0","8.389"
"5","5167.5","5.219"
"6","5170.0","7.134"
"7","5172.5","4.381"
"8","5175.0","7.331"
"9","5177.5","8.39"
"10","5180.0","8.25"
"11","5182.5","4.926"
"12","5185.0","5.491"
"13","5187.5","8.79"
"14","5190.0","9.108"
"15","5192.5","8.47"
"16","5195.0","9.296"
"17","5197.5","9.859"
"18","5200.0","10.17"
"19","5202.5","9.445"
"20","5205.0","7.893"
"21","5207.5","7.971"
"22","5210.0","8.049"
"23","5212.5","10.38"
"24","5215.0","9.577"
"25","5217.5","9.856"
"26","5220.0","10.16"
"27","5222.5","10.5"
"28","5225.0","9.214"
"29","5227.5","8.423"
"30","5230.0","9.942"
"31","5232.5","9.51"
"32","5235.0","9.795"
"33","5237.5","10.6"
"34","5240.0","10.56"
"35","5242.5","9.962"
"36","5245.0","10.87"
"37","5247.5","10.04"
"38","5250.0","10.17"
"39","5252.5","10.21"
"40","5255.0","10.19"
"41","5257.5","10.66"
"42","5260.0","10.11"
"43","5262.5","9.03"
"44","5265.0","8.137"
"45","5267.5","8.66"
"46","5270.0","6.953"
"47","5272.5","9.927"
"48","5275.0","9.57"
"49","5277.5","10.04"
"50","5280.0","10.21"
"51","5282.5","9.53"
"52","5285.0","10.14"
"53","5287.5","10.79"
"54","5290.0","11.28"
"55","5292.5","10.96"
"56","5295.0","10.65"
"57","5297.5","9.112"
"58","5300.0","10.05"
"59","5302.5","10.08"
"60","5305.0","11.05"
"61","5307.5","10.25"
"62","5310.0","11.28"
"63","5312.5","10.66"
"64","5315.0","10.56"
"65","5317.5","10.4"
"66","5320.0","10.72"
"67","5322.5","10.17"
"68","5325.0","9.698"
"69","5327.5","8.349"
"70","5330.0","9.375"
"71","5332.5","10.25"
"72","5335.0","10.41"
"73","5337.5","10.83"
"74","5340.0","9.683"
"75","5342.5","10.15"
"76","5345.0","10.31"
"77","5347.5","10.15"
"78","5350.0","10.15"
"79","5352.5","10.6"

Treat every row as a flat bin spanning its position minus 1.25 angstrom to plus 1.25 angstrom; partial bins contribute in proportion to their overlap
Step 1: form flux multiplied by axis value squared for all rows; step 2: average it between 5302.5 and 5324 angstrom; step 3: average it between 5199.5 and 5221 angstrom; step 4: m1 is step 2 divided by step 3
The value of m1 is 1.2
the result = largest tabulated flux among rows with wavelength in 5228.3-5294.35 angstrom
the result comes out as 11.28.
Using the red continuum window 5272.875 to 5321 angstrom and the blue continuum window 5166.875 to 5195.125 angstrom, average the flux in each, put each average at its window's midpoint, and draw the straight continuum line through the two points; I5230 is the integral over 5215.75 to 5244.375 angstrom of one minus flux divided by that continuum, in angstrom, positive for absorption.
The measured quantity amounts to -4.51 angstrom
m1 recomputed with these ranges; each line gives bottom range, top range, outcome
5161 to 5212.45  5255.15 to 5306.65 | 1.28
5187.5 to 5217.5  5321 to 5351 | 1.15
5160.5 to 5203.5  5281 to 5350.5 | 1.36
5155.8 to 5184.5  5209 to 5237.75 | 1.32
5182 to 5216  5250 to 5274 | 1.11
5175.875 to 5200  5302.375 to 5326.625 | 1.35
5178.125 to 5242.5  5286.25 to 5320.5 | 1.21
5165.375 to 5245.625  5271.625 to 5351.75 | 1.22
